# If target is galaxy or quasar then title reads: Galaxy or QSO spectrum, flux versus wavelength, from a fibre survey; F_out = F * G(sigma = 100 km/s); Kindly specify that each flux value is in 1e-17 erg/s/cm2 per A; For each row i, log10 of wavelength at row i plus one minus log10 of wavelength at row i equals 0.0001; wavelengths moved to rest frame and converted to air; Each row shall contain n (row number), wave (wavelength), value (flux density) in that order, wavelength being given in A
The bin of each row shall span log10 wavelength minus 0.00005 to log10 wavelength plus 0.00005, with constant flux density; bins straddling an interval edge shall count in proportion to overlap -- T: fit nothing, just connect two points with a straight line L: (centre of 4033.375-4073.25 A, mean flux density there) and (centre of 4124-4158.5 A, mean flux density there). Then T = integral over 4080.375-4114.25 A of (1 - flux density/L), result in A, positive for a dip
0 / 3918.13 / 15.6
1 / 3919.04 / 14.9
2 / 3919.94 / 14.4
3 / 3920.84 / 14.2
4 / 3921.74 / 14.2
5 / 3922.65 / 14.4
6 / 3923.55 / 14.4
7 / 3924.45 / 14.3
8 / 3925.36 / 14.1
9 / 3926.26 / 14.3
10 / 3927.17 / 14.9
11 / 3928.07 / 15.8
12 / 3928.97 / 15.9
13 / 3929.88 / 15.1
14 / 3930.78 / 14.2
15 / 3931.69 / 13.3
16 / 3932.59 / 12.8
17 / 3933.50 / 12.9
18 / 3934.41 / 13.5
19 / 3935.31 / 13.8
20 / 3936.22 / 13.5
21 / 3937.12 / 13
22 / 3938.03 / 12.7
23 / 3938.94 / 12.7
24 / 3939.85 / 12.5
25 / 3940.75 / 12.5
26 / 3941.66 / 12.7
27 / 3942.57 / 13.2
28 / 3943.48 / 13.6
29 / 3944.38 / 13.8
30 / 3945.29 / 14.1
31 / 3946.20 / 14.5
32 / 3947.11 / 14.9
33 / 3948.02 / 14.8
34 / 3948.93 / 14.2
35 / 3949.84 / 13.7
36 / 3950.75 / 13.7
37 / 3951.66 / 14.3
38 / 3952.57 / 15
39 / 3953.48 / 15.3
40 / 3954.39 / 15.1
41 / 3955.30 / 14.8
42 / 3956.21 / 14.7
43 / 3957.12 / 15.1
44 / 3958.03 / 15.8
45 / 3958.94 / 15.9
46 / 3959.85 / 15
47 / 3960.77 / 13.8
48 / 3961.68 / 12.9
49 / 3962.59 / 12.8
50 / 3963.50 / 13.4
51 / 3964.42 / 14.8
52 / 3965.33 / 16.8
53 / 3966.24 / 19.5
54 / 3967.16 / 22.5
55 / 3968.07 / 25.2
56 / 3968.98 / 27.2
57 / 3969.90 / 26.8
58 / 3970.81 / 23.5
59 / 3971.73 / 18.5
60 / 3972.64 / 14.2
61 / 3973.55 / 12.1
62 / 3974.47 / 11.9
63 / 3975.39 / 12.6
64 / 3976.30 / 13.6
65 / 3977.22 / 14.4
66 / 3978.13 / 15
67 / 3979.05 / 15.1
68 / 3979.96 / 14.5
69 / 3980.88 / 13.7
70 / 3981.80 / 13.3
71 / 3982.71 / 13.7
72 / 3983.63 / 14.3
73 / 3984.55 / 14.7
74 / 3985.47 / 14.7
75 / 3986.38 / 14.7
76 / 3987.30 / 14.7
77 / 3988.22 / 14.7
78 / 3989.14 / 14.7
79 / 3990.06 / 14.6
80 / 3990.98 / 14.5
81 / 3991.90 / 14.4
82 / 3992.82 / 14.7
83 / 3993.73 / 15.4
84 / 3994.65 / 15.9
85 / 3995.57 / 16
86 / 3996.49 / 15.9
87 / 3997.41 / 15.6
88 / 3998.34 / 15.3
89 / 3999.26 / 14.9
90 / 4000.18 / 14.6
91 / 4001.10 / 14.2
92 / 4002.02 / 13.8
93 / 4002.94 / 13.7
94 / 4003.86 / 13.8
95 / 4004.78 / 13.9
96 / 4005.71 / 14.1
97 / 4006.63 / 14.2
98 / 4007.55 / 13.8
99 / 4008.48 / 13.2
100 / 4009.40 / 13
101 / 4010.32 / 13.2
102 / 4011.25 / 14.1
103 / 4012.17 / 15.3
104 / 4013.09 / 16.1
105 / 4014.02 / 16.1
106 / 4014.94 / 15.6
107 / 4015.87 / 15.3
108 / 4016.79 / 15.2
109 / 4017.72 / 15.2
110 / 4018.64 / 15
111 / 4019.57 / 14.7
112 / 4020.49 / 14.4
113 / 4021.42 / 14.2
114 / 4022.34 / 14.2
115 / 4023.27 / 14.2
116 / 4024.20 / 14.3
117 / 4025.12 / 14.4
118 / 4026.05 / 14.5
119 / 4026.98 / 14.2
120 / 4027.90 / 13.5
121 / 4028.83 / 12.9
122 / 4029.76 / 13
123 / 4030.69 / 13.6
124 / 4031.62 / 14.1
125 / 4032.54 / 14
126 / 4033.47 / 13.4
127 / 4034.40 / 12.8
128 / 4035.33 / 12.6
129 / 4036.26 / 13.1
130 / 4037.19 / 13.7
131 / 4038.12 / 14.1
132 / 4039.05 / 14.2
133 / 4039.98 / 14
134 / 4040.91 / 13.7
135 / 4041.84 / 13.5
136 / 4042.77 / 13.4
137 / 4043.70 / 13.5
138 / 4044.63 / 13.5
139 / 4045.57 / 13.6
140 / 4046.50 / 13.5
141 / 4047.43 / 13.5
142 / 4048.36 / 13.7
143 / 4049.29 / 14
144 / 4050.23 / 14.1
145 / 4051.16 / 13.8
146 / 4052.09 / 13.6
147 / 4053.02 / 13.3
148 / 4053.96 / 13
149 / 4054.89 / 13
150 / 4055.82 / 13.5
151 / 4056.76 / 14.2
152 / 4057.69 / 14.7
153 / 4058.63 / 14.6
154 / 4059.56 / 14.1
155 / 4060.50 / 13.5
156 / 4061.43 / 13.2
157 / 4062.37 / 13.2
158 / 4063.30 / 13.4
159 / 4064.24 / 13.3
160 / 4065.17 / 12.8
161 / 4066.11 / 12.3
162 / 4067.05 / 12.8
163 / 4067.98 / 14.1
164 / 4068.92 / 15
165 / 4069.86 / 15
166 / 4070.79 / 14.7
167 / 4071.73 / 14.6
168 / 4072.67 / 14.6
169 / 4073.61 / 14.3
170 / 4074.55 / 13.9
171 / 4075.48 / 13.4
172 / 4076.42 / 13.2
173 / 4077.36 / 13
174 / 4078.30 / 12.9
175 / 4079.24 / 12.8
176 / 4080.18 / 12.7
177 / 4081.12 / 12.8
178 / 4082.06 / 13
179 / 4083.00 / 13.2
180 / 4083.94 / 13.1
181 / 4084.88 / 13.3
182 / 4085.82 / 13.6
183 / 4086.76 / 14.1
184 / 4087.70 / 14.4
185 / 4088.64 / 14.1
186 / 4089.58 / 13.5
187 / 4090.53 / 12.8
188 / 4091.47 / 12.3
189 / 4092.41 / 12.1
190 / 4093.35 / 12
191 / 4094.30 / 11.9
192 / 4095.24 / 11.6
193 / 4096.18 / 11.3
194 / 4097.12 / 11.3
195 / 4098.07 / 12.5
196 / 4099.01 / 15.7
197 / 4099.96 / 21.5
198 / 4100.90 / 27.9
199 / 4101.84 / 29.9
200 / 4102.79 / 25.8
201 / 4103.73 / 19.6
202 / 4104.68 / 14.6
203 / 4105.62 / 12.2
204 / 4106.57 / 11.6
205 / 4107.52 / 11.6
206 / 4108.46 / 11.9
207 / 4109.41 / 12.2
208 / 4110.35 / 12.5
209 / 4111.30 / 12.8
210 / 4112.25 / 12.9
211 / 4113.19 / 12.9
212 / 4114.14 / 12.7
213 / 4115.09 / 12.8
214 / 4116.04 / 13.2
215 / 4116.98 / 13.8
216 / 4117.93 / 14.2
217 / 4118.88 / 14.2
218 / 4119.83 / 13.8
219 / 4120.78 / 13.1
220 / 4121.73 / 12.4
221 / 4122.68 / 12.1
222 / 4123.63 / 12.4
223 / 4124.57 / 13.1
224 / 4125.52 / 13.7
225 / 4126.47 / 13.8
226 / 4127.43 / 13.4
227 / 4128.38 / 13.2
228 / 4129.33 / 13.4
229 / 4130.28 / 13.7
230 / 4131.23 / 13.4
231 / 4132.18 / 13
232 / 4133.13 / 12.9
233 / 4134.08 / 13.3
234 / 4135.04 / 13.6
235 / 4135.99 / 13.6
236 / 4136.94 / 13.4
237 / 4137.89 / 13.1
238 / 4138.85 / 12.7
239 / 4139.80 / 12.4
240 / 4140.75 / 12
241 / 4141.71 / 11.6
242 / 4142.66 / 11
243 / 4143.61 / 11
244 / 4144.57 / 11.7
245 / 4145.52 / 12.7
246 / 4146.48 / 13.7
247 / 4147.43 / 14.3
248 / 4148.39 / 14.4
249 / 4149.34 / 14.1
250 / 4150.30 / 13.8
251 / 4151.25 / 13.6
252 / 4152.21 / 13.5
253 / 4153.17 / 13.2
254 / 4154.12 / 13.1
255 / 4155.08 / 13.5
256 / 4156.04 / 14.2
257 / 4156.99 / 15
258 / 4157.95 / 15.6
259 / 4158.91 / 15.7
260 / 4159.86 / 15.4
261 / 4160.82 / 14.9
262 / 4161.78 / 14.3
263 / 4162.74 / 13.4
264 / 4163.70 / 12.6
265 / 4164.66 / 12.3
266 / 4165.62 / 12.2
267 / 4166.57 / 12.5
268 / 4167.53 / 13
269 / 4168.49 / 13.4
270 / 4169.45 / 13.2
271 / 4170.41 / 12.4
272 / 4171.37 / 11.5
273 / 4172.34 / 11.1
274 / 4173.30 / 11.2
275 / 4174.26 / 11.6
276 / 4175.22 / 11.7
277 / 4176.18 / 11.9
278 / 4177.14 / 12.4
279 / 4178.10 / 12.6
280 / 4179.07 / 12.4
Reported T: -2.5 A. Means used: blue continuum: 13.7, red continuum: 13.3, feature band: 14.5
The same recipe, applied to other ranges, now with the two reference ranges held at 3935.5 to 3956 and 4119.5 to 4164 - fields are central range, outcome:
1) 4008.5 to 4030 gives -1.2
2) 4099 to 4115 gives -3.4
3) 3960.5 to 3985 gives -4.5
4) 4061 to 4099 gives 0.8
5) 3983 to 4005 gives -1.6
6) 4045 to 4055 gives 0.0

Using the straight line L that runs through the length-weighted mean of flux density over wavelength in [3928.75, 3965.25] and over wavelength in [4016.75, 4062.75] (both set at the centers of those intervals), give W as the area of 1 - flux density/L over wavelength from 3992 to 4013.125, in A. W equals -0.9 A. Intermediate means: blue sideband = 14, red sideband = 13.8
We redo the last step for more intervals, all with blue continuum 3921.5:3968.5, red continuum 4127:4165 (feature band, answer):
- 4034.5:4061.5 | 0.7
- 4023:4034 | 0.2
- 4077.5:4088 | 0.4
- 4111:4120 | 0.2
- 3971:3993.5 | 0.0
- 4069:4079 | -0.1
